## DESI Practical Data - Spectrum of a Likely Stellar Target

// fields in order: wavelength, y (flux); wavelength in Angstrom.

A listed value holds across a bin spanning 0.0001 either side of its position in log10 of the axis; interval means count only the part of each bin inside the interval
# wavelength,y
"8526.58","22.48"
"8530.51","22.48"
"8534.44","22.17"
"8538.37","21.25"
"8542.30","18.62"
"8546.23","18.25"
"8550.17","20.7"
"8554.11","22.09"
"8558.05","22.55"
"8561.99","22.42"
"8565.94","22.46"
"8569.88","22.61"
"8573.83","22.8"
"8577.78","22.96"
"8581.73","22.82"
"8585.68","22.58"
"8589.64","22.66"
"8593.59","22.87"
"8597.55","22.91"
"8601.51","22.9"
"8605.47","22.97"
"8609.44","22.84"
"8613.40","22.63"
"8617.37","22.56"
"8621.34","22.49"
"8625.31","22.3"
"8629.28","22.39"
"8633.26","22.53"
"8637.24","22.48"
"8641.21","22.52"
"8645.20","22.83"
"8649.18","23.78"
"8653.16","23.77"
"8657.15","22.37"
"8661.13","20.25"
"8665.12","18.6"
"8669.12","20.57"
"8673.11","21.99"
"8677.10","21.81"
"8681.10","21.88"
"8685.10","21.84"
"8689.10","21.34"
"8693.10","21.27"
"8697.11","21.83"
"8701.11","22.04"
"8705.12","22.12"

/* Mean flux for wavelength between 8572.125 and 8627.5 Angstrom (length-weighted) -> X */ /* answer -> 22.7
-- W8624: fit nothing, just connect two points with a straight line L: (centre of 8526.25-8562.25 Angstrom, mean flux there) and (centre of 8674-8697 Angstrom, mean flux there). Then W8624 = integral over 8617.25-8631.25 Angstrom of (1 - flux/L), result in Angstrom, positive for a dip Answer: -0.6 Angstrom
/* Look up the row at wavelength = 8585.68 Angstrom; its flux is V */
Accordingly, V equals 22.58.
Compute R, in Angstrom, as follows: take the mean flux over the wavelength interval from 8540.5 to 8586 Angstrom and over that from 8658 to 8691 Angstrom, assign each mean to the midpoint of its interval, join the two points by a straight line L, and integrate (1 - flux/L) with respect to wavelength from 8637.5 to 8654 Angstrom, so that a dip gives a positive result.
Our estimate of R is -1.45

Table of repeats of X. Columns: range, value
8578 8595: 22.8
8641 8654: 23.3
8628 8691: 21.9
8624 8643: 22.5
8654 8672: 20.7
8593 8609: 22.9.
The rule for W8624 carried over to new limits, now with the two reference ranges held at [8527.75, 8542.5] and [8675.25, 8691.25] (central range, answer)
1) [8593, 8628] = -1.8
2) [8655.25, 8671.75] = 0.9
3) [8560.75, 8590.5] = -1.5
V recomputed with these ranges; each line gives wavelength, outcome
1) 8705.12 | 22.12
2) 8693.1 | 21.27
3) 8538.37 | 21.25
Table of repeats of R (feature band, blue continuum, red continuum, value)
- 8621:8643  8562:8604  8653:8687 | -0.50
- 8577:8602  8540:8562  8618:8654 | -1.40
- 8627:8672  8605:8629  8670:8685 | 0.33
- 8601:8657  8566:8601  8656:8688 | -2.16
